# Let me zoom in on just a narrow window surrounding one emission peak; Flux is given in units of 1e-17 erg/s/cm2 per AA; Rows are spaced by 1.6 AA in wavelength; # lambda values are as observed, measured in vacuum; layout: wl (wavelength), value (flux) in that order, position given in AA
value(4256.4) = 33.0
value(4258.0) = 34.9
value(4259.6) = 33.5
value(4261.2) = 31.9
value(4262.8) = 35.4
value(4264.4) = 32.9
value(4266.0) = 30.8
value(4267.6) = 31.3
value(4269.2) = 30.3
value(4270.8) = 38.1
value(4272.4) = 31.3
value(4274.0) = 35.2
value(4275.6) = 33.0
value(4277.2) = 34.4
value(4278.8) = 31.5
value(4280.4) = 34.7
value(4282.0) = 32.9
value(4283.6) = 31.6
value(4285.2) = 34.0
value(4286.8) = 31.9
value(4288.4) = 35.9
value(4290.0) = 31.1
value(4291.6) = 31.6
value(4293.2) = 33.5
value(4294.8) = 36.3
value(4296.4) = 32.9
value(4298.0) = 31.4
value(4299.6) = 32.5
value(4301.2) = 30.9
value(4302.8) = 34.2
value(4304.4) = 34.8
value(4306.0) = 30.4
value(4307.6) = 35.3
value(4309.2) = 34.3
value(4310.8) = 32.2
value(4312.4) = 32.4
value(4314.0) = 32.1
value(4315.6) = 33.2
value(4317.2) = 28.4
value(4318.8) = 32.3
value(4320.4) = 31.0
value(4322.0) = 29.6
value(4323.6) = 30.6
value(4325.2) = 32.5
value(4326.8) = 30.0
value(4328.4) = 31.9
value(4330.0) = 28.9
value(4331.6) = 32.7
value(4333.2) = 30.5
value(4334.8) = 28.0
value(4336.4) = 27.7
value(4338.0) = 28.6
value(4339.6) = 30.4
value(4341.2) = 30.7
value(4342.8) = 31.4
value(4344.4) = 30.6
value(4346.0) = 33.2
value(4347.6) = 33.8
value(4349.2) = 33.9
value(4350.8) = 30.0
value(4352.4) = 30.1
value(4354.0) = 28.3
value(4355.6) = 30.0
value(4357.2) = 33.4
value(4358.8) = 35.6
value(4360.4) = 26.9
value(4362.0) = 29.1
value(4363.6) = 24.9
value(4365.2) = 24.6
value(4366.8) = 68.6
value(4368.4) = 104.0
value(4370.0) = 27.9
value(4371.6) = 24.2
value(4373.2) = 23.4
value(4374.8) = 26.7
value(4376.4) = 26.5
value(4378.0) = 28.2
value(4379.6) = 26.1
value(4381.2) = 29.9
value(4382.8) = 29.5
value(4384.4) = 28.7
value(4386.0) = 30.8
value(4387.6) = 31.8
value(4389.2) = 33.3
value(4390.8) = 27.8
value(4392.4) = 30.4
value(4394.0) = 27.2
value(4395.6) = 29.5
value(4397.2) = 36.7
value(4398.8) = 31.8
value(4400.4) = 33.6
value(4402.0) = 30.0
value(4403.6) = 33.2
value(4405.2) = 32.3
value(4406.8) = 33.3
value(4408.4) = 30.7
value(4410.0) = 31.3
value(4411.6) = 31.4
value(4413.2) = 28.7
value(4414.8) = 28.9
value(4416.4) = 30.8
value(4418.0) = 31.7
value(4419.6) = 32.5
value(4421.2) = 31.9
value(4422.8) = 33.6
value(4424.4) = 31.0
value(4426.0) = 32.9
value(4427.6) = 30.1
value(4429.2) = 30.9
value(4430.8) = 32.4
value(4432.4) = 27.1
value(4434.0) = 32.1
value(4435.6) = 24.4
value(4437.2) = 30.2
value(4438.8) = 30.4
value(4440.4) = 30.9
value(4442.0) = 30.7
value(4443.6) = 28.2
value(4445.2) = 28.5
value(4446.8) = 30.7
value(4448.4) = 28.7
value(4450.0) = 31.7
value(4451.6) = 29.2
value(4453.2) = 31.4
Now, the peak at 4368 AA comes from H-gamma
